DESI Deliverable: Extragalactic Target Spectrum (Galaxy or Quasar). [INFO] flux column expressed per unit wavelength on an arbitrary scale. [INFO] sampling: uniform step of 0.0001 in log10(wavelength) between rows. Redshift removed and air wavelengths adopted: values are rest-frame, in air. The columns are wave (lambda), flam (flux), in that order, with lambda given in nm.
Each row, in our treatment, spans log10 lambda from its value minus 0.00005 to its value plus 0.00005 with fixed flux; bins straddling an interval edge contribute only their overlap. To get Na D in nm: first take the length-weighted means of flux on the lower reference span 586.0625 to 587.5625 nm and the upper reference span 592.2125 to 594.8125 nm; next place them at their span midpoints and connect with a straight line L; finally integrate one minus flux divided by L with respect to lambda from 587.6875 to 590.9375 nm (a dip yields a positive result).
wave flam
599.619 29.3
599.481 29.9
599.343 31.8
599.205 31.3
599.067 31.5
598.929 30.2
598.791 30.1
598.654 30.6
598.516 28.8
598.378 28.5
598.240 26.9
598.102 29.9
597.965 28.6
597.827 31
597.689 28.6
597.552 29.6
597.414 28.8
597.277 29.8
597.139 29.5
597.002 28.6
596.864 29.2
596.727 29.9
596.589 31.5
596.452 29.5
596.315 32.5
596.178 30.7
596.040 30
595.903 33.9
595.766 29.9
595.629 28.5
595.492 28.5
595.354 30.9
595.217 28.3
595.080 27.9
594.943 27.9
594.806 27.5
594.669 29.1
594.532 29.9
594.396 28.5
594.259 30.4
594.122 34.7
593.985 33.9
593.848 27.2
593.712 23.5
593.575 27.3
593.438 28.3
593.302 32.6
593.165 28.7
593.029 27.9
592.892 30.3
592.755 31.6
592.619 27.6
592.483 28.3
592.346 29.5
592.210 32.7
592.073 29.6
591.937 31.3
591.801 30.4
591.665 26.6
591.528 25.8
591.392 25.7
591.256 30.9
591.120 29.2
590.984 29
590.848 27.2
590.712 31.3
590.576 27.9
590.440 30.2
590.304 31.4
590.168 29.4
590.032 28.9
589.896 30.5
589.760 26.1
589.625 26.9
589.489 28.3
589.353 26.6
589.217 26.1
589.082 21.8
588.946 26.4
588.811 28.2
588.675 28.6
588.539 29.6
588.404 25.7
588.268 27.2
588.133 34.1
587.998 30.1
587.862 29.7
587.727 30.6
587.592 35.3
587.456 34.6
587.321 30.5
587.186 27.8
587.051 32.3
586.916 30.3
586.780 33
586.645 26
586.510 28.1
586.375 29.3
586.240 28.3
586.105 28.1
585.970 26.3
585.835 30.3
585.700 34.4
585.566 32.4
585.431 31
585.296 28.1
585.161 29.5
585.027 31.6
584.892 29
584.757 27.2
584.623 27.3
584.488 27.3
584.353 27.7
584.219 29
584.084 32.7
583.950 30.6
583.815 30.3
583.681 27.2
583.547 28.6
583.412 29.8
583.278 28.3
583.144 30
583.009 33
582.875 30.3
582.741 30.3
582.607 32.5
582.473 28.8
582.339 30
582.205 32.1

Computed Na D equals 0.15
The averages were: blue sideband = 30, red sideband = 29.4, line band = 28.4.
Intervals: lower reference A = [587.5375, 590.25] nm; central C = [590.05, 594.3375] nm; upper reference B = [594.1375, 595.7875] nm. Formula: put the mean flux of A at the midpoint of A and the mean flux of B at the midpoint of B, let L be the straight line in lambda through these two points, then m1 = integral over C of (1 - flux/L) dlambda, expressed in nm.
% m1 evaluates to -0.08 nm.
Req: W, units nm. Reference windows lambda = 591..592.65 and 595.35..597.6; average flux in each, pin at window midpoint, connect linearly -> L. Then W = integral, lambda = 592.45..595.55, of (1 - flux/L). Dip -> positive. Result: 0.03 nm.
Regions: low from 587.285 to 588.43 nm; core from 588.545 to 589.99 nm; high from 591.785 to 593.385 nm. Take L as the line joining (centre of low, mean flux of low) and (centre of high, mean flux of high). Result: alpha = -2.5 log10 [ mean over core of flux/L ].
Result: 0.14 mag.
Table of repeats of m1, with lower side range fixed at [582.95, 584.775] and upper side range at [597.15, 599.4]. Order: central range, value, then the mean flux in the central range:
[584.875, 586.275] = -0.03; 30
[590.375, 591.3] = 0.00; 29.4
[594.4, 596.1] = 0.02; 29.3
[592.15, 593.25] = 0.00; 29.6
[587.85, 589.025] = 0.03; 28.7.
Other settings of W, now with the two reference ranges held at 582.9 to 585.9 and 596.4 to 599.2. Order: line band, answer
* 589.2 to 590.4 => 0.05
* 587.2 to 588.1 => -0.06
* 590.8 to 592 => 0.05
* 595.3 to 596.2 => -0.02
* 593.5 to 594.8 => 0.02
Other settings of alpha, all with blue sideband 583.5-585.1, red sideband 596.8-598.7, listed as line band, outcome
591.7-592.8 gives -0.03 mag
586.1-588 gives -0.05 mag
